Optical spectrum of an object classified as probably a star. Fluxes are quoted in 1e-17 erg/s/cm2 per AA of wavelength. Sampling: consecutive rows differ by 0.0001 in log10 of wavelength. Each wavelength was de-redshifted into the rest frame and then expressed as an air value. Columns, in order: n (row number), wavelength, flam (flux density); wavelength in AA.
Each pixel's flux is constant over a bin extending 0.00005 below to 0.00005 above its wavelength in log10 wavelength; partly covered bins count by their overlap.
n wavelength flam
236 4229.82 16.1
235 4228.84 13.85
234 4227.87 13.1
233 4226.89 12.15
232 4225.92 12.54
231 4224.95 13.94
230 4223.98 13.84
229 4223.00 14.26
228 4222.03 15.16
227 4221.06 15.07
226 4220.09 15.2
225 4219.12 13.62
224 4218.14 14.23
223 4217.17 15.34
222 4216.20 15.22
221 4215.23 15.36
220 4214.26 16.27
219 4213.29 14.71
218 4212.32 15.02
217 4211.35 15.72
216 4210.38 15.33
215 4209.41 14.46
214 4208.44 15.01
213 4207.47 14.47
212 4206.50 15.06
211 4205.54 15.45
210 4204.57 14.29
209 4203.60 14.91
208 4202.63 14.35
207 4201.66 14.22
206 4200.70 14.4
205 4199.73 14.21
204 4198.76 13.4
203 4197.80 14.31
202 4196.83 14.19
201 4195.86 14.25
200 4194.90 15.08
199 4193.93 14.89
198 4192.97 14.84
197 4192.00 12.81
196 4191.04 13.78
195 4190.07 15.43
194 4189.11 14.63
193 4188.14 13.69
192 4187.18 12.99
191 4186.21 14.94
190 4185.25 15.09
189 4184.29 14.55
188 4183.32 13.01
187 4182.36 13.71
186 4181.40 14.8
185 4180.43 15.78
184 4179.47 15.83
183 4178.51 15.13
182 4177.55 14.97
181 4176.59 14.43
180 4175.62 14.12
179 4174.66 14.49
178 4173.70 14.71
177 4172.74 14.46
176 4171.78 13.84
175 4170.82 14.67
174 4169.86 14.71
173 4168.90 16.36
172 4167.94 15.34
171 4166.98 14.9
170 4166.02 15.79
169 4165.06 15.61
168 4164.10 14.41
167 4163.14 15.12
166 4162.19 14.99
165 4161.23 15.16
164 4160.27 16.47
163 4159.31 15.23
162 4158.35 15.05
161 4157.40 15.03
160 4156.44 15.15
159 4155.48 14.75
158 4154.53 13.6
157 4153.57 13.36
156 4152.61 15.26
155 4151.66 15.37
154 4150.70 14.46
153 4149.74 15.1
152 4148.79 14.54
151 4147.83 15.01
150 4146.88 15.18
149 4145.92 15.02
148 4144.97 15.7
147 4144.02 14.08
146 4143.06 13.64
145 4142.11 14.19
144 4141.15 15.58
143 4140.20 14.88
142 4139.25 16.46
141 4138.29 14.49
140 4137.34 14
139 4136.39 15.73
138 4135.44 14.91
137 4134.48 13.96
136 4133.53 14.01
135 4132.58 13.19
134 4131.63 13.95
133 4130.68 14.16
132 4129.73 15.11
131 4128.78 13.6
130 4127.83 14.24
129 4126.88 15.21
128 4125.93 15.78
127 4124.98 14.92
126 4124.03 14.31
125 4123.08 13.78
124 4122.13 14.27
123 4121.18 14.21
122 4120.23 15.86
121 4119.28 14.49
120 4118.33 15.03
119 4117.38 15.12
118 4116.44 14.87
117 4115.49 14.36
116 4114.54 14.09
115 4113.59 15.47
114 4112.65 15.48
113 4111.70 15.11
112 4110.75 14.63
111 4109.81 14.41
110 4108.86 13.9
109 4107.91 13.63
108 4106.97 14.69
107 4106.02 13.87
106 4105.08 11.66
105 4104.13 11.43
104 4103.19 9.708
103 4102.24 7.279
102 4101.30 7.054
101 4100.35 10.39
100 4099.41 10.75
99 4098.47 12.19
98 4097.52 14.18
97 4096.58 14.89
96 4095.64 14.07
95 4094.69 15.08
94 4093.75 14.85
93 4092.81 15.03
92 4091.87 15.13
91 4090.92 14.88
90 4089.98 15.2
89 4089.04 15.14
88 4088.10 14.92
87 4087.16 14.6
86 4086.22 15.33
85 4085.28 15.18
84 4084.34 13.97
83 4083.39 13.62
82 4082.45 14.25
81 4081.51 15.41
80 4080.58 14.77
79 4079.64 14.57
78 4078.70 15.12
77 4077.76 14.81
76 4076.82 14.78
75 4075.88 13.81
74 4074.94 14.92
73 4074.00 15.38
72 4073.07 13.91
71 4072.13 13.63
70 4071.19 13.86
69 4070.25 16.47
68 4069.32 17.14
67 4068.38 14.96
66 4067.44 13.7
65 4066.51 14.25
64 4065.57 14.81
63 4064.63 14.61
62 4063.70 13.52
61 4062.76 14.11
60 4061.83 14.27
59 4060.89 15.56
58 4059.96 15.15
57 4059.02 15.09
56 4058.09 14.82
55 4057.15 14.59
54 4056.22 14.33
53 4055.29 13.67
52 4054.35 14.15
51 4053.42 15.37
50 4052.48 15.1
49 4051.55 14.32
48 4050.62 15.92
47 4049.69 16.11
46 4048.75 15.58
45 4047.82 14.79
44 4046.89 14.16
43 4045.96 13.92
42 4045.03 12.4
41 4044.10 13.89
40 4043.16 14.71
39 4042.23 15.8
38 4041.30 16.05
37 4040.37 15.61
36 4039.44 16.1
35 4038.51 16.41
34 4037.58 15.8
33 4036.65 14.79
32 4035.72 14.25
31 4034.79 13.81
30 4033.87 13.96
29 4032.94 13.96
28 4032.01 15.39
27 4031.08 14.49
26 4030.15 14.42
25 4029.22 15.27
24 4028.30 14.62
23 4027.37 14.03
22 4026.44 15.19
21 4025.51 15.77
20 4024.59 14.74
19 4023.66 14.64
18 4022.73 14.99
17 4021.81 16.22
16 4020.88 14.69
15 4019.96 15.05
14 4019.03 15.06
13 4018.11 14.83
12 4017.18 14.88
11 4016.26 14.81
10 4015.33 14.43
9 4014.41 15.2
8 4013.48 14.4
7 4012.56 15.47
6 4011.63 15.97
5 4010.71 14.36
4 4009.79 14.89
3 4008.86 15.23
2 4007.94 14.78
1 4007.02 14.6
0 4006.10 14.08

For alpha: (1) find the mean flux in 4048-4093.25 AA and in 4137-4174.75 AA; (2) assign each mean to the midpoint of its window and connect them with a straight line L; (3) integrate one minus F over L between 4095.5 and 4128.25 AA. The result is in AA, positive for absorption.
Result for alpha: 2.8 AA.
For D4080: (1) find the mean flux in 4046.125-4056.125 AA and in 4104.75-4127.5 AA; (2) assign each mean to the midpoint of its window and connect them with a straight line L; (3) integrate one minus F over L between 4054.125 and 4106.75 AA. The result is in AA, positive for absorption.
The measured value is 2.57 AA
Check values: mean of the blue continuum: 14.9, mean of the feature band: 14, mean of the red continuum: 14.6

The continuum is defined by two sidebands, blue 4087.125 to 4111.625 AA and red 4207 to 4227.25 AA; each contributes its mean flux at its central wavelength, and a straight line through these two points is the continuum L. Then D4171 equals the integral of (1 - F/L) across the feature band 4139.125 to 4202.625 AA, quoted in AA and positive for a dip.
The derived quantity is -2.9 AA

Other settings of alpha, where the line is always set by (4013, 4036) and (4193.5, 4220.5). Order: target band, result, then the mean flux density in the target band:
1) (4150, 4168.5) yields -0.3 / 15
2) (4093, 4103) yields 1.8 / 12.1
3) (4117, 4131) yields 0.1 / 14.7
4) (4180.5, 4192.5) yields 0.5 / 14.2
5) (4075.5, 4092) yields 0.0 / 14.7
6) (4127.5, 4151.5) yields 0.2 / 14.6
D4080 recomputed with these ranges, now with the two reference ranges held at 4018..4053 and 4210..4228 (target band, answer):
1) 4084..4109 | 2.56 AA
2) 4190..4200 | 0.24 AA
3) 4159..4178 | -0.43 AA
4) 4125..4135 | 0.26 AA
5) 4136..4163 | -0.40 AA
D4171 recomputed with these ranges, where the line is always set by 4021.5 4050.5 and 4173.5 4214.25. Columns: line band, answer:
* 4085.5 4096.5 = -0.1 AA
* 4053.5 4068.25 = 0.4 AA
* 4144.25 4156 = -0.1 AA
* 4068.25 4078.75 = 0.0 AA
